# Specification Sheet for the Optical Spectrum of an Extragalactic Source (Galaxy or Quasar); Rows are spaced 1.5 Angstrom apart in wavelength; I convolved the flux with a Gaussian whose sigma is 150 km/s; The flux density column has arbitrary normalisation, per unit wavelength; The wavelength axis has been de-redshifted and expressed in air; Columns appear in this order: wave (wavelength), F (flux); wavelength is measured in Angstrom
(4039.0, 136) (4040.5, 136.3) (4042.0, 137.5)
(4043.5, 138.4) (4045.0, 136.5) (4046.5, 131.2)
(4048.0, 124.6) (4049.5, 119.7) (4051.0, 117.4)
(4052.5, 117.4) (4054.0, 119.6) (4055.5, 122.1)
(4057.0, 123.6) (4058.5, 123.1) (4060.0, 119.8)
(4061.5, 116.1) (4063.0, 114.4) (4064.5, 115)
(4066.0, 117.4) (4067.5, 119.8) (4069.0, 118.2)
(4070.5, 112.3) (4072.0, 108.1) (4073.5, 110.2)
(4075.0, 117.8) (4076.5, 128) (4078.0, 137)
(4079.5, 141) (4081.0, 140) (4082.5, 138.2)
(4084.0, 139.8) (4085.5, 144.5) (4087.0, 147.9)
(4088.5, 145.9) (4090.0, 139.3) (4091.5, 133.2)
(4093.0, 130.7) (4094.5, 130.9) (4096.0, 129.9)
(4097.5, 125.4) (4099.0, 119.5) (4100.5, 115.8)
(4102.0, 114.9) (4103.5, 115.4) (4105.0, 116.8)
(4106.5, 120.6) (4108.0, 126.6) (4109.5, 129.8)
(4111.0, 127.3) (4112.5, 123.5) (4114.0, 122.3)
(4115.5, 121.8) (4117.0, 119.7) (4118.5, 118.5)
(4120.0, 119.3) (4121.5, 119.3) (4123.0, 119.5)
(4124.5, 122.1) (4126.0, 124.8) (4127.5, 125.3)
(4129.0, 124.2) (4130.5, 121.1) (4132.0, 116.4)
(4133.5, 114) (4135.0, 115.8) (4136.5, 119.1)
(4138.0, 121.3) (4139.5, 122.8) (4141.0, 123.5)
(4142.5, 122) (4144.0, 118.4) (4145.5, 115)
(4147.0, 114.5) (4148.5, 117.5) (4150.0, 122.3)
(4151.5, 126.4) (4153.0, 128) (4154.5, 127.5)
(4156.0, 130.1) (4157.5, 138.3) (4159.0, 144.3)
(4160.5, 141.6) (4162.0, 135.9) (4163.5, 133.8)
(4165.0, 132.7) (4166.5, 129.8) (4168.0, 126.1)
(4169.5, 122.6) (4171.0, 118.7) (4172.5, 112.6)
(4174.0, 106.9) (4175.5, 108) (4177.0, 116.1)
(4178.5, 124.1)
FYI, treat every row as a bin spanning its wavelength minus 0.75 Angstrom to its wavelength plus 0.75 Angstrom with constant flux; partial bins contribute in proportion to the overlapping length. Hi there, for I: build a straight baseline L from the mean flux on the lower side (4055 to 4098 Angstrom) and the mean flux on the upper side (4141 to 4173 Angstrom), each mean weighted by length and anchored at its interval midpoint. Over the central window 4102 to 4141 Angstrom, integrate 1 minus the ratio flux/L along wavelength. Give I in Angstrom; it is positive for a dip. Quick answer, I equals 1.8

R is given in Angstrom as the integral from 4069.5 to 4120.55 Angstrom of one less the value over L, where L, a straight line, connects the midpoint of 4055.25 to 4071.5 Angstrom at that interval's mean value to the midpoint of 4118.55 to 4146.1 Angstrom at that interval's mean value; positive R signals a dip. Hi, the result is -3.3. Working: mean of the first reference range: 118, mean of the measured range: 127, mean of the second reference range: 120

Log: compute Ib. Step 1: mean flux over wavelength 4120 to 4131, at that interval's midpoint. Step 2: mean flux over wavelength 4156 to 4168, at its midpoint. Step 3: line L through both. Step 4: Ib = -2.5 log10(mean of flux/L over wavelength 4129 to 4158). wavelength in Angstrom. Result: 0.06 mag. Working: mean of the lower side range 122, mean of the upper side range 136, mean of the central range 122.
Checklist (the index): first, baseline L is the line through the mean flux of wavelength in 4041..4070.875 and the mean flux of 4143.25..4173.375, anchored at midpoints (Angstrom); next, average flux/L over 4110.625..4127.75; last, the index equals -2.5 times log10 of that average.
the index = 0.029 mag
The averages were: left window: 122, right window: 127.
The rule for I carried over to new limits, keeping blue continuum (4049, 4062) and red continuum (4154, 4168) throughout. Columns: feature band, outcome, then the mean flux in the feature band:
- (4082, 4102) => -1.32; 133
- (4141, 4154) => 1.16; 121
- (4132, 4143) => 0.99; 120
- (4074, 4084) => -0.84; 134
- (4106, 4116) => 0.23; 125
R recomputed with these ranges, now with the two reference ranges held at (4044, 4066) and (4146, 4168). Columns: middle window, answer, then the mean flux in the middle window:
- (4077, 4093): -2.07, 140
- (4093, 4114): 0.41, 123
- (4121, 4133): 0.56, 121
